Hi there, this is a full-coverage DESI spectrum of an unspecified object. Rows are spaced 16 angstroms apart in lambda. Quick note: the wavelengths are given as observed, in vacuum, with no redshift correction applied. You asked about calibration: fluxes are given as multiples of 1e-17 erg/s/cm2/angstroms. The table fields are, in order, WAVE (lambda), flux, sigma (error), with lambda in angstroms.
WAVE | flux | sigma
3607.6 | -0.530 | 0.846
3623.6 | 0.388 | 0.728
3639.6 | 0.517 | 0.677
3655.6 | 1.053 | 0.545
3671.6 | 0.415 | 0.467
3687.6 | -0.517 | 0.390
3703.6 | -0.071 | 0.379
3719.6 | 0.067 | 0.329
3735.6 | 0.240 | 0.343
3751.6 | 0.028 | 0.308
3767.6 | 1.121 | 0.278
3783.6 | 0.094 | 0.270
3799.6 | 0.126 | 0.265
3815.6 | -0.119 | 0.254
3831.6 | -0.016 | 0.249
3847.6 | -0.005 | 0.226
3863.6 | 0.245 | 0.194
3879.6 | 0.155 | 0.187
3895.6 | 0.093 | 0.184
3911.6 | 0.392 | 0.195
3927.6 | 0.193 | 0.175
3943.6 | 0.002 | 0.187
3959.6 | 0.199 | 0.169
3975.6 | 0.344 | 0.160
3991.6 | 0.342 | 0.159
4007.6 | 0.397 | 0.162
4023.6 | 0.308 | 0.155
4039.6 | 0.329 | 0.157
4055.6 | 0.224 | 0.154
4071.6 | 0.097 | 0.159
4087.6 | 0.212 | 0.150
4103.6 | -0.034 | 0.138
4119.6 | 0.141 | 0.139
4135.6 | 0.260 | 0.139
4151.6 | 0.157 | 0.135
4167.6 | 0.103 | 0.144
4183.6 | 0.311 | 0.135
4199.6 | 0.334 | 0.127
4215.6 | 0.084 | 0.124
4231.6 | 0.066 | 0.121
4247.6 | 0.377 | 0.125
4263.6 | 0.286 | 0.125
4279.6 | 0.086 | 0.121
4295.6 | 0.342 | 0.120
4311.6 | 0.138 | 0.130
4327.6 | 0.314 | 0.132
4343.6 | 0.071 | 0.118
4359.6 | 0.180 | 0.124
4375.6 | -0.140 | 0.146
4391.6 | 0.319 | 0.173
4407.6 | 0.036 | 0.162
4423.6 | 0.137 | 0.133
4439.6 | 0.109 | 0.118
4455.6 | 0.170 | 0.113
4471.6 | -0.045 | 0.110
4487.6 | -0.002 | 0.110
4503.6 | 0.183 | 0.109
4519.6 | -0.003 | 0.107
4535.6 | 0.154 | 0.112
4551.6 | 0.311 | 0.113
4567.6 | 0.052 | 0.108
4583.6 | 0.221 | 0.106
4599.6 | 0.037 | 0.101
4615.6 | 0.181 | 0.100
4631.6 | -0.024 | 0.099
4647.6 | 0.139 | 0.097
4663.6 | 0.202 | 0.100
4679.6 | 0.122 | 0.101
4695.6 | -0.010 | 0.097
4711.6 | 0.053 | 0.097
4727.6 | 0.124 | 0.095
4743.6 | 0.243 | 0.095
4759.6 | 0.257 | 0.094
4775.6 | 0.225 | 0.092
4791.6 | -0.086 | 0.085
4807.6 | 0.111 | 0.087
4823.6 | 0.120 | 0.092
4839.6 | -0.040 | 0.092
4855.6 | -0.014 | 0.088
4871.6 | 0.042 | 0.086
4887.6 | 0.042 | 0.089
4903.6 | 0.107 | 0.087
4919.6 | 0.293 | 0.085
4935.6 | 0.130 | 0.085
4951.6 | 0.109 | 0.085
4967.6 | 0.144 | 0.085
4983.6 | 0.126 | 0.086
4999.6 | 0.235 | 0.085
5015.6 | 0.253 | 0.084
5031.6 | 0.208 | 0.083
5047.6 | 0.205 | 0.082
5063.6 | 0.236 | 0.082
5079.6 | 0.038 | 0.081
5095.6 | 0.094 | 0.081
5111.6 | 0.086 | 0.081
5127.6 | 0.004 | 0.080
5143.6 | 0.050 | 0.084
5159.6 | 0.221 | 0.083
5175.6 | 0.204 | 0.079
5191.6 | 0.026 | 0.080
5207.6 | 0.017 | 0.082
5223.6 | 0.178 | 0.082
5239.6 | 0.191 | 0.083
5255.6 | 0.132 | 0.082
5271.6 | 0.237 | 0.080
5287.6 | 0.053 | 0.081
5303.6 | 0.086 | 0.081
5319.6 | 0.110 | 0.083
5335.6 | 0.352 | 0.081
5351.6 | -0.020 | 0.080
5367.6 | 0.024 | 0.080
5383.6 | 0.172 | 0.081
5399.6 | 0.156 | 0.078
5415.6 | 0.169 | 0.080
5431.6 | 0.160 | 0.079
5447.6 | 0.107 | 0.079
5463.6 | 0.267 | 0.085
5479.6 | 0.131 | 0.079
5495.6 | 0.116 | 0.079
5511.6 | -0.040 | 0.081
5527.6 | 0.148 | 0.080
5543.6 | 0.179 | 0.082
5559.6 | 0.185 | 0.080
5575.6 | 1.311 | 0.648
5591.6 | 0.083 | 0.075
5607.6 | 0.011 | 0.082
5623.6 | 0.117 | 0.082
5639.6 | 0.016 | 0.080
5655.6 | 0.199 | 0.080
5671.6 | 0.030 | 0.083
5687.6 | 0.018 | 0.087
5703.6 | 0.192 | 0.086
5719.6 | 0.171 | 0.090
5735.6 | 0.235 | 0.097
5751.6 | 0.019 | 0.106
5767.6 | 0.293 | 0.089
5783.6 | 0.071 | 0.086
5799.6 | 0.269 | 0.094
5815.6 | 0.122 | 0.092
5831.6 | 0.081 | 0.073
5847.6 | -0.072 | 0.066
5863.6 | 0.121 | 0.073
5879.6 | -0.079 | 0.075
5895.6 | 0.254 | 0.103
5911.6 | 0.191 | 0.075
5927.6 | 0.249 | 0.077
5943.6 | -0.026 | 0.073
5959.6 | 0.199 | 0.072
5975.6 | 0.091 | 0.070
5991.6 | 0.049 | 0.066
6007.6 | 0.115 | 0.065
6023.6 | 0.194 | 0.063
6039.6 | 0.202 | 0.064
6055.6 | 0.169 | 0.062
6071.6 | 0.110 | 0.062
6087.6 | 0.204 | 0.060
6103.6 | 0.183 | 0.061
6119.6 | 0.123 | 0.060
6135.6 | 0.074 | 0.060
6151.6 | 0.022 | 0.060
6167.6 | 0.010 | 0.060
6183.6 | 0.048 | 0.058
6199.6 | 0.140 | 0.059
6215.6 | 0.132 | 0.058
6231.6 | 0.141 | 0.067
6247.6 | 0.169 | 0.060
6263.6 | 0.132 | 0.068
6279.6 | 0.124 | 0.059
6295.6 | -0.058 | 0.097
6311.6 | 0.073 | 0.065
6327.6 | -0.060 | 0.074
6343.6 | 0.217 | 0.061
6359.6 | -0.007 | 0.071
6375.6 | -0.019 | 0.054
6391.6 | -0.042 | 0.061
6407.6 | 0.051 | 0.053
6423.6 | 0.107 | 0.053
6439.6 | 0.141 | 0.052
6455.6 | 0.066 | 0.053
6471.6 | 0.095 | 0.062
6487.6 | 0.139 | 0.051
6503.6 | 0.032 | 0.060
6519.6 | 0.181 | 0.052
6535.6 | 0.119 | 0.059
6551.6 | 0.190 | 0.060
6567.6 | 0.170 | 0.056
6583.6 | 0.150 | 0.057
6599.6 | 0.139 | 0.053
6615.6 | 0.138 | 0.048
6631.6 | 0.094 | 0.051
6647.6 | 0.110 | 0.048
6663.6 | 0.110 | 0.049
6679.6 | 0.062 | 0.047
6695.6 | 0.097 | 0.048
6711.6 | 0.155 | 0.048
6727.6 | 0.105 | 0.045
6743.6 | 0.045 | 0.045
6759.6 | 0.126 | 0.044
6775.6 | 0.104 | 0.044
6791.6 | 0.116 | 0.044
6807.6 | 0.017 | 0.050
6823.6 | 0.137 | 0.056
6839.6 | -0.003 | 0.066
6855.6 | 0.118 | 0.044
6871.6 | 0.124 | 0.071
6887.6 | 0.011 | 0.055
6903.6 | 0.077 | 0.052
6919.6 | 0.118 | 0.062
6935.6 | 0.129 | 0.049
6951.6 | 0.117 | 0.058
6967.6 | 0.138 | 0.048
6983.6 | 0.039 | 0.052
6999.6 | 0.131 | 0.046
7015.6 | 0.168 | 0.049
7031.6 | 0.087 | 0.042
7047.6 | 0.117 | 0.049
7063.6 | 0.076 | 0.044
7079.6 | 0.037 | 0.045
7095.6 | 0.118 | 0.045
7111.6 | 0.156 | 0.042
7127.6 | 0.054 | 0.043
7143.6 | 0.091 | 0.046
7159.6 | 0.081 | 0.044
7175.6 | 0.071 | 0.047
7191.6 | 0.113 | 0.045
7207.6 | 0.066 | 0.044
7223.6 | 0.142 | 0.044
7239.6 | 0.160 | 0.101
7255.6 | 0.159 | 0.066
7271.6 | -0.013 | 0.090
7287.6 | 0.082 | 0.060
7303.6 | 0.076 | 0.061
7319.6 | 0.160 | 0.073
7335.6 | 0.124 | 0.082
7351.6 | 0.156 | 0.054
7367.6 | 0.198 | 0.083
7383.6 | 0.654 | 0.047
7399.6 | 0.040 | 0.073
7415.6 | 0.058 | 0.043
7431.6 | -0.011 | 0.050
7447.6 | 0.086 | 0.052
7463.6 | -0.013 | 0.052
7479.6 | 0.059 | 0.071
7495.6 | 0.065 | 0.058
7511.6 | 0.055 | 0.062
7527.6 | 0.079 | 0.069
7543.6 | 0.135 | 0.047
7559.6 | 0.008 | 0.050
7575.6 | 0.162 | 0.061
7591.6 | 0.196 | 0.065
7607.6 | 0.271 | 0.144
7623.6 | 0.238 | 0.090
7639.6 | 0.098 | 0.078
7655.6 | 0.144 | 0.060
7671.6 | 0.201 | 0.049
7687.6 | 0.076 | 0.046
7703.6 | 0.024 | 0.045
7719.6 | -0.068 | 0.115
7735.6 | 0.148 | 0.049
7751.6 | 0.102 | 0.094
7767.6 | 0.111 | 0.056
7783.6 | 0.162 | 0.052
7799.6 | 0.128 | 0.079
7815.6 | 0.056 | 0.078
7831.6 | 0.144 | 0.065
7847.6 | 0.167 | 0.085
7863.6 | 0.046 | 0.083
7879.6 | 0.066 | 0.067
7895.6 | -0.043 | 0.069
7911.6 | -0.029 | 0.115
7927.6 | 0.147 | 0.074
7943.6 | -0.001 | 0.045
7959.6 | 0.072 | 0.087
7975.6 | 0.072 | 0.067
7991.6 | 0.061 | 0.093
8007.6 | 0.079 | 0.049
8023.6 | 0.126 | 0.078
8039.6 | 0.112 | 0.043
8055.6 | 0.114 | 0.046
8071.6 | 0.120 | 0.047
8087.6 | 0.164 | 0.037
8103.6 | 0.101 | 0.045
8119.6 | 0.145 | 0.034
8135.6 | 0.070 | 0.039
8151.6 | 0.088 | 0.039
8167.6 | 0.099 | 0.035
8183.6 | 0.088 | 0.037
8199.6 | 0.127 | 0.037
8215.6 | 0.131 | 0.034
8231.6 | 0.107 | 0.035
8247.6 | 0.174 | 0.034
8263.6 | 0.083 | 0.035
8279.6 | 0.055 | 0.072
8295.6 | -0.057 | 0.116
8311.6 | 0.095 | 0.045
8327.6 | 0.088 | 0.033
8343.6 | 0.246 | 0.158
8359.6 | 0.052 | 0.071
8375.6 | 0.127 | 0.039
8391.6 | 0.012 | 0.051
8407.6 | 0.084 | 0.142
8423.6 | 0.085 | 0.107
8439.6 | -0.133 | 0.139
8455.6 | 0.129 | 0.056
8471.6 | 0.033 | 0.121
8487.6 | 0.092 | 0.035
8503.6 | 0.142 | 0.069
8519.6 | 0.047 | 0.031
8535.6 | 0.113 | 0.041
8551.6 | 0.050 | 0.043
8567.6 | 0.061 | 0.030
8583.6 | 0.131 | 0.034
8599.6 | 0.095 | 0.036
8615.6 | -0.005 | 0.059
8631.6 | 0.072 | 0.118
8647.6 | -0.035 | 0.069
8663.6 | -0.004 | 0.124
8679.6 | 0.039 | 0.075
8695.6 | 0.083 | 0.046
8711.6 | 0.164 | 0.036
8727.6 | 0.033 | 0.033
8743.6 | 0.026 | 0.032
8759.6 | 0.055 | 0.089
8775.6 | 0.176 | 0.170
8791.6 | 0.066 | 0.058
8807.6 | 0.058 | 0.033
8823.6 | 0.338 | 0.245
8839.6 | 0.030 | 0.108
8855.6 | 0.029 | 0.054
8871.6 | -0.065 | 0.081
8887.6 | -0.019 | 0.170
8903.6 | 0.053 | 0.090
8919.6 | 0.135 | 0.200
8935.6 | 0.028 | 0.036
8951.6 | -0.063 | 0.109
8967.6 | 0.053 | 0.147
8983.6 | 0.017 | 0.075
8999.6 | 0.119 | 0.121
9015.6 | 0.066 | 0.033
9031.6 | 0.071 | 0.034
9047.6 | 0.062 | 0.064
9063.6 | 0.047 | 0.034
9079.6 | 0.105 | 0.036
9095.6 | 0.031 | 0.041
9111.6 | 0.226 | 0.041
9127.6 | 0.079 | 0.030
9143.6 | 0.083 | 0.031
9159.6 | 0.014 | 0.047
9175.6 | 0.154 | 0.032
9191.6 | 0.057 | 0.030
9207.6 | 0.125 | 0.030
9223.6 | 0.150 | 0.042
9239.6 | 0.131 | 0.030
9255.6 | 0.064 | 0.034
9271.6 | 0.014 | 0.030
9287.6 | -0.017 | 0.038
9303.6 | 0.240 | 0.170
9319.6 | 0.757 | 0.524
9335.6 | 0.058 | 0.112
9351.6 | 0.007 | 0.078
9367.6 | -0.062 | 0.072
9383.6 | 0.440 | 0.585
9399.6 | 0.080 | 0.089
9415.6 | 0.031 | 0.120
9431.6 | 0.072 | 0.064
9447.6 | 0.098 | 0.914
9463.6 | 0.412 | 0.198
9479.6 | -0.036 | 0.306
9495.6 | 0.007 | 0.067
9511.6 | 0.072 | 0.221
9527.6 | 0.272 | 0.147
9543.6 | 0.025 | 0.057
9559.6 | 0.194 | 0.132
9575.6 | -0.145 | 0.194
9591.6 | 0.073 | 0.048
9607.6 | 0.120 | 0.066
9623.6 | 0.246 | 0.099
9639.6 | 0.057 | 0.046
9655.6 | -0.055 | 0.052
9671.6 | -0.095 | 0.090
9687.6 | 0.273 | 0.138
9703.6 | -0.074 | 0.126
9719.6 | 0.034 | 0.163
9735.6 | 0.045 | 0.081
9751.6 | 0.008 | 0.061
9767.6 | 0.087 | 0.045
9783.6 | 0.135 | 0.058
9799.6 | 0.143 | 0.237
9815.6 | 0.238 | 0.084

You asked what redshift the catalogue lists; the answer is 0.98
